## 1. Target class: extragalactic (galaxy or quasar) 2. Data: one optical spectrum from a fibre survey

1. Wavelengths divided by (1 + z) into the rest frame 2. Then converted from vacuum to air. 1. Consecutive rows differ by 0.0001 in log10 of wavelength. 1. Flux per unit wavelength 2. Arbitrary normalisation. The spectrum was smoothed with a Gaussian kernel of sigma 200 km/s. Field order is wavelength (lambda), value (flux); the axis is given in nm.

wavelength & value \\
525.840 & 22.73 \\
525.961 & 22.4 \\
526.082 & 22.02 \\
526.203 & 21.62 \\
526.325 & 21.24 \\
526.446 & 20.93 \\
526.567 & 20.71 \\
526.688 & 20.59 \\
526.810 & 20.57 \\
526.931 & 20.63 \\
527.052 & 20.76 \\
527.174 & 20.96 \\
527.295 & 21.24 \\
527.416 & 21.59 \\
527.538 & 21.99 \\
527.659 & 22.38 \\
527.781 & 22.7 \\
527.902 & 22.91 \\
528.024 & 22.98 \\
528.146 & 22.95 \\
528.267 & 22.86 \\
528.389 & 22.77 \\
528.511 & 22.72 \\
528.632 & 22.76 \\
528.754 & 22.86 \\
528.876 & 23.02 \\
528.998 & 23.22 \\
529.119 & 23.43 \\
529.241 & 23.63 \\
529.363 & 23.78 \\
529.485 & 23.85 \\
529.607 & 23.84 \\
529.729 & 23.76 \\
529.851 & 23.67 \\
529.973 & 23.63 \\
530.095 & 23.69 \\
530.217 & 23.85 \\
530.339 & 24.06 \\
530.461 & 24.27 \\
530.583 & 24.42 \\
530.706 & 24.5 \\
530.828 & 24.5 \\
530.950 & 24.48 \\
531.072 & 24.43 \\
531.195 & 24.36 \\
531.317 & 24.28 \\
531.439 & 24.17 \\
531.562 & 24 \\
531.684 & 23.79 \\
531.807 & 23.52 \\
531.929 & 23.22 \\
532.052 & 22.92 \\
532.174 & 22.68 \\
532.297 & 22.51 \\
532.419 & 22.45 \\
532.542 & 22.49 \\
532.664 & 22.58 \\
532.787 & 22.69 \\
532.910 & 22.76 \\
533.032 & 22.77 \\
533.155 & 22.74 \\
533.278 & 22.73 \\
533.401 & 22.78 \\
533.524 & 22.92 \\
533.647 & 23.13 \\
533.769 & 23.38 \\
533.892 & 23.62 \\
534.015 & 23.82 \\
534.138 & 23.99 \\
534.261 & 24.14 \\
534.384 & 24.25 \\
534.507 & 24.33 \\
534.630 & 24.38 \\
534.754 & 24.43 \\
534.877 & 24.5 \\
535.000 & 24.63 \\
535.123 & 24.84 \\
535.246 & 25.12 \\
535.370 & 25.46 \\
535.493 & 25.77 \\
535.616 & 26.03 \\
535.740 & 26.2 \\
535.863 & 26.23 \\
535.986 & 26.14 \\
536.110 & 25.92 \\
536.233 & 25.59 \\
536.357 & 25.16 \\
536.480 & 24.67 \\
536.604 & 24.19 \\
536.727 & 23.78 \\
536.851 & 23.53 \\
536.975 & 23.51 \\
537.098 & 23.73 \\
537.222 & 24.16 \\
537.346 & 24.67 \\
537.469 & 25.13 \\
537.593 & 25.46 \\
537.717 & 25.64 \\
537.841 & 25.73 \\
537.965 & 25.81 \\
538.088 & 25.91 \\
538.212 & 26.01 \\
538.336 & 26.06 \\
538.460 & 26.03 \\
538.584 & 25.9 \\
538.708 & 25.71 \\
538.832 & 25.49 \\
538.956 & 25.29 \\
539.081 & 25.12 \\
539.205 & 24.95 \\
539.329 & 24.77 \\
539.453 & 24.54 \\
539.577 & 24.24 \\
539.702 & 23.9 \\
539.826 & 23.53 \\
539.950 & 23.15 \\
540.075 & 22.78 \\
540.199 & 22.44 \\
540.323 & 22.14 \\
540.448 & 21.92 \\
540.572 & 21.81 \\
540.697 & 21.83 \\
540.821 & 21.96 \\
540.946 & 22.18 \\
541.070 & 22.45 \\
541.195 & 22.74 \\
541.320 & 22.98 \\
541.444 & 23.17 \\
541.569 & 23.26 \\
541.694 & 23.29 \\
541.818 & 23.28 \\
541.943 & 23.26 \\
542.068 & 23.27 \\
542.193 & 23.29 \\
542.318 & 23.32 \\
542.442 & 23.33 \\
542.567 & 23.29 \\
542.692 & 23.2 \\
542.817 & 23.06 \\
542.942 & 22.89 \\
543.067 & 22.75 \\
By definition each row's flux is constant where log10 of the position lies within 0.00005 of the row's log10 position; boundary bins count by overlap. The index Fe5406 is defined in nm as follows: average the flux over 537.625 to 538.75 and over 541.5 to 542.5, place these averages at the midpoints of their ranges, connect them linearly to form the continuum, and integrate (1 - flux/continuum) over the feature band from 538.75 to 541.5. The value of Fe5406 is 0.136 nm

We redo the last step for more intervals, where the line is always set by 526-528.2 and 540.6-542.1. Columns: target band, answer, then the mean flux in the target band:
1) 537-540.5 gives -0.32 nm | 24.6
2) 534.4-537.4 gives -0.34 nm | 24.9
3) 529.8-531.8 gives -0.20 nm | 24.1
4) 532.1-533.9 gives -0.06 nm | 22.8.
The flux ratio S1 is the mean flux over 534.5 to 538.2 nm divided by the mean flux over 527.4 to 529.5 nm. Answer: 1.09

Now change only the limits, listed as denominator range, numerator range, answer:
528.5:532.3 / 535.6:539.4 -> 1.06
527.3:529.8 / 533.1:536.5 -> 1.07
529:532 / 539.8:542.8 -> 0.95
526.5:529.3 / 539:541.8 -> 1.04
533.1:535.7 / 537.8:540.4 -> 1.02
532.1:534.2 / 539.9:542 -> 0.99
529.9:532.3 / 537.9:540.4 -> 1.03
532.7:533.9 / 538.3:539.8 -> 1.10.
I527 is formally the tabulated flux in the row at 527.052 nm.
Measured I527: 20.76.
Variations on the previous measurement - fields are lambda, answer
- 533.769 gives 23.38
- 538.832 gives 25.49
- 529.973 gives 23.63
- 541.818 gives 23.28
